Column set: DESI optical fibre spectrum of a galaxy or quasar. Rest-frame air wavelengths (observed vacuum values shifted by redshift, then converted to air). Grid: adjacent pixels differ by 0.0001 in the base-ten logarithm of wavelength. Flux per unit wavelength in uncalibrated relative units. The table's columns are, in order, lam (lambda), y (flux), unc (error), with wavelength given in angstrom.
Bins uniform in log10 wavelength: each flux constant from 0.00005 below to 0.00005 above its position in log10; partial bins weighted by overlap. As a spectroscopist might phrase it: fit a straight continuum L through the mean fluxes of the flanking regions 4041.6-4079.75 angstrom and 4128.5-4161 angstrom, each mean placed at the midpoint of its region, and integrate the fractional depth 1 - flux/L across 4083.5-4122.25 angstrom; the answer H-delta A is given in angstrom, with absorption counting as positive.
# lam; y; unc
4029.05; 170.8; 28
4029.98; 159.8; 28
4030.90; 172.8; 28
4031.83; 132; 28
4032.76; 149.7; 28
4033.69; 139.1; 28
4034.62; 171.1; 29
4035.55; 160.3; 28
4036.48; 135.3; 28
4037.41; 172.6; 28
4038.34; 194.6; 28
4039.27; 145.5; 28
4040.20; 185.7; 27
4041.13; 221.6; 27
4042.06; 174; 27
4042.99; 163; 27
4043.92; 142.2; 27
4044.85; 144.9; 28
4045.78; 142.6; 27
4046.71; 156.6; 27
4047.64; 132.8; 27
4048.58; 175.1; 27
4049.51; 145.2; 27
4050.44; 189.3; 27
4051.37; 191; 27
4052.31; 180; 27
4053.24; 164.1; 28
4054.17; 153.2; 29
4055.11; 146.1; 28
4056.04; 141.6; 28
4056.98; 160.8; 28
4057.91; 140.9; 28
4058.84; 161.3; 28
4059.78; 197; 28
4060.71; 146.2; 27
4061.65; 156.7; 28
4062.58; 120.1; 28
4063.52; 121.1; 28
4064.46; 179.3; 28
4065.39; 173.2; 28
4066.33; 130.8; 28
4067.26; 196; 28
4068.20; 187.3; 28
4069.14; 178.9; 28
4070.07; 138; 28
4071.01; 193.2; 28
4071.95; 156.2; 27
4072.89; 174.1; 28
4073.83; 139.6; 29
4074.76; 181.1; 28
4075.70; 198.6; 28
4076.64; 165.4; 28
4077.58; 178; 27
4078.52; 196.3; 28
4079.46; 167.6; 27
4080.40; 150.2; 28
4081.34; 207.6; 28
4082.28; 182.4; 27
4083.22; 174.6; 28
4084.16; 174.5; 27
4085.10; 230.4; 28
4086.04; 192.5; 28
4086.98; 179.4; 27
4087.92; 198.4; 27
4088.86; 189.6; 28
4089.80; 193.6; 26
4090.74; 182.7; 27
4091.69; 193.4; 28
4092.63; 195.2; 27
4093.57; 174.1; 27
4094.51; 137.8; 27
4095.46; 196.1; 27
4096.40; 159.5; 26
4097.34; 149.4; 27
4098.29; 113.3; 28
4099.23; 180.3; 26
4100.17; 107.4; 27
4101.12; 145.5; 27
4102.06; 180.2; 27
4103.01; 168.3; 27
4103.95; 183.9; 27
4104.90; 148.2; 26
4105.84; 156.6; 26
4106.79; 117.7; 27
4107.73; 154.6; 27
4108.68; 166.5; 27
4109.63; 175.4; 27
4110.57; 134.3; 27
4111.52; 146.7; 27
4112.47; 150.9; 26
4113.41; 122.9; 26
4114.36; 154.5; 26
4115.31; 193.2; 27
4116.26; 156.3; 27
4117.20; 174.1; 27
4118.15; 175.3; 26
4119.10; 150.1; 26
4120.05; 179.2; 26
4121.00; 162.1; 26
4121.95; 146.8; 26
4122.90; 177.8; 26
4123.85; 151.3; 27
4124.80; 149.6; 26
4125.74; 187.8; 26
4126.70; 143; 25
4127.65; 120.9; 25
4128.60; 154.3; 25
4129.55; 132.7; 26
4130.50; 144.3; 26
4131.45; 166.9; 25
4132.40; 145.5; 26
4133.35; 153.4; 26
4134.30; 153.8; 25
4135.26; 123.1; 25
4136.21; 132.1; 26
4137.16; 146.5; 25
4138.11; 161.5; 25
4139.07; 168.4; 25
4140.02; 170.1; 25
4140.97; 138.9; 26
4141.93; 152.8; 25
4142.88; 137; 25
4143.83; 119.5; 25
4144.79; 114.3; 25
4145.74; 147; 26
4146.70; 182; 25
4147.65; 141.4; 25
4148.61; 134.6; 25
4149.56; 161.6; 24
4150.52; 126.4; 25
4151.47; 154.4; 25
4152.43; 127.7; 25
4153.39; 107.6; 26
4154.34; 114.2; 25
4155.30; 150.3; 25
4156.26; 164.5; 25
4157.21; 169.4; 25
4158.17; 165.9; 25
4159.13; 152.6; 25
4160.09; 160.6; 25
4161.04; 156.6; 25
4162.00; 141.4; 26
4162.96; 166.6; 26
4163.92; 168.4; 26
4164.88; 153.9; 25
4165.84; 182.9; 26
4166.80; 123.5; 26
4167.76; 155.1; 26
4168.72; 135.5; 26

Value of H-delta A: -2.8 angstrom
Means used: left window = 163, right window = 146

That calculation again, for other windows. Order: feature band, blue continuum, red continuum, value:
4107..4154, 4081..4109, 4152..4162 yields 2.1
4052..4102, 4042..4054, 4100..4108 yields -3.8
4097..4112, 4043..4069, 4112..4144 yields 0.3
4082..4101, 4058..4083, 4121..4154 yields -1.6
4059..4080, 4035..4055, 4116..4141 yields -0.7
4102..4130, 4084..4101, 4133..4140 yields 0.7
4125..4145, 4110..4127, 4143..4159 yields 0.6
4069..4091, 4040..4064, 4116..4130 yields -3.0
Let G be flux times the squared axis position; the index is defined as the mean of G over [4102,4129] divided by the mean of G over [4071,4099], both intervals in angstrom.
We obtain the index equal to 0.9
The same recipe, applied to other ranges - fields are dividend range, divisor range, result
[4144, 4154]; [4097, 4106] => 0.93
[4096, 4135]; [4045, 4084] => 0.96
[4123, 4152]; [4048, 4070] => 0.95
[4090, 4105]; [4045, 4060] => 1.05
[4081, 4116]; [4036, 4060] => 1.05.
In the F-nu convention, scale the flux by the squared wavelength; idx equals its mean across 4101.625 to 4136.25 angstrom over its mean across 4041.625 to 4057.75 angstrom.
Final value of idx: 1.01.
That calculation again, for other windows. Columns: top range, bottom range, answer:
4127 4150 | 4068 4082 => 0.87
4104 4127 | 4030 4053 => 1.00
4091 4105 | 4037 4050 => 1.02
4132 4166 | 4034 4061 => 0.95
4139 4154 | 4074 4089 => 0.79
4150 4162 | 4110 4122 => 0.94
